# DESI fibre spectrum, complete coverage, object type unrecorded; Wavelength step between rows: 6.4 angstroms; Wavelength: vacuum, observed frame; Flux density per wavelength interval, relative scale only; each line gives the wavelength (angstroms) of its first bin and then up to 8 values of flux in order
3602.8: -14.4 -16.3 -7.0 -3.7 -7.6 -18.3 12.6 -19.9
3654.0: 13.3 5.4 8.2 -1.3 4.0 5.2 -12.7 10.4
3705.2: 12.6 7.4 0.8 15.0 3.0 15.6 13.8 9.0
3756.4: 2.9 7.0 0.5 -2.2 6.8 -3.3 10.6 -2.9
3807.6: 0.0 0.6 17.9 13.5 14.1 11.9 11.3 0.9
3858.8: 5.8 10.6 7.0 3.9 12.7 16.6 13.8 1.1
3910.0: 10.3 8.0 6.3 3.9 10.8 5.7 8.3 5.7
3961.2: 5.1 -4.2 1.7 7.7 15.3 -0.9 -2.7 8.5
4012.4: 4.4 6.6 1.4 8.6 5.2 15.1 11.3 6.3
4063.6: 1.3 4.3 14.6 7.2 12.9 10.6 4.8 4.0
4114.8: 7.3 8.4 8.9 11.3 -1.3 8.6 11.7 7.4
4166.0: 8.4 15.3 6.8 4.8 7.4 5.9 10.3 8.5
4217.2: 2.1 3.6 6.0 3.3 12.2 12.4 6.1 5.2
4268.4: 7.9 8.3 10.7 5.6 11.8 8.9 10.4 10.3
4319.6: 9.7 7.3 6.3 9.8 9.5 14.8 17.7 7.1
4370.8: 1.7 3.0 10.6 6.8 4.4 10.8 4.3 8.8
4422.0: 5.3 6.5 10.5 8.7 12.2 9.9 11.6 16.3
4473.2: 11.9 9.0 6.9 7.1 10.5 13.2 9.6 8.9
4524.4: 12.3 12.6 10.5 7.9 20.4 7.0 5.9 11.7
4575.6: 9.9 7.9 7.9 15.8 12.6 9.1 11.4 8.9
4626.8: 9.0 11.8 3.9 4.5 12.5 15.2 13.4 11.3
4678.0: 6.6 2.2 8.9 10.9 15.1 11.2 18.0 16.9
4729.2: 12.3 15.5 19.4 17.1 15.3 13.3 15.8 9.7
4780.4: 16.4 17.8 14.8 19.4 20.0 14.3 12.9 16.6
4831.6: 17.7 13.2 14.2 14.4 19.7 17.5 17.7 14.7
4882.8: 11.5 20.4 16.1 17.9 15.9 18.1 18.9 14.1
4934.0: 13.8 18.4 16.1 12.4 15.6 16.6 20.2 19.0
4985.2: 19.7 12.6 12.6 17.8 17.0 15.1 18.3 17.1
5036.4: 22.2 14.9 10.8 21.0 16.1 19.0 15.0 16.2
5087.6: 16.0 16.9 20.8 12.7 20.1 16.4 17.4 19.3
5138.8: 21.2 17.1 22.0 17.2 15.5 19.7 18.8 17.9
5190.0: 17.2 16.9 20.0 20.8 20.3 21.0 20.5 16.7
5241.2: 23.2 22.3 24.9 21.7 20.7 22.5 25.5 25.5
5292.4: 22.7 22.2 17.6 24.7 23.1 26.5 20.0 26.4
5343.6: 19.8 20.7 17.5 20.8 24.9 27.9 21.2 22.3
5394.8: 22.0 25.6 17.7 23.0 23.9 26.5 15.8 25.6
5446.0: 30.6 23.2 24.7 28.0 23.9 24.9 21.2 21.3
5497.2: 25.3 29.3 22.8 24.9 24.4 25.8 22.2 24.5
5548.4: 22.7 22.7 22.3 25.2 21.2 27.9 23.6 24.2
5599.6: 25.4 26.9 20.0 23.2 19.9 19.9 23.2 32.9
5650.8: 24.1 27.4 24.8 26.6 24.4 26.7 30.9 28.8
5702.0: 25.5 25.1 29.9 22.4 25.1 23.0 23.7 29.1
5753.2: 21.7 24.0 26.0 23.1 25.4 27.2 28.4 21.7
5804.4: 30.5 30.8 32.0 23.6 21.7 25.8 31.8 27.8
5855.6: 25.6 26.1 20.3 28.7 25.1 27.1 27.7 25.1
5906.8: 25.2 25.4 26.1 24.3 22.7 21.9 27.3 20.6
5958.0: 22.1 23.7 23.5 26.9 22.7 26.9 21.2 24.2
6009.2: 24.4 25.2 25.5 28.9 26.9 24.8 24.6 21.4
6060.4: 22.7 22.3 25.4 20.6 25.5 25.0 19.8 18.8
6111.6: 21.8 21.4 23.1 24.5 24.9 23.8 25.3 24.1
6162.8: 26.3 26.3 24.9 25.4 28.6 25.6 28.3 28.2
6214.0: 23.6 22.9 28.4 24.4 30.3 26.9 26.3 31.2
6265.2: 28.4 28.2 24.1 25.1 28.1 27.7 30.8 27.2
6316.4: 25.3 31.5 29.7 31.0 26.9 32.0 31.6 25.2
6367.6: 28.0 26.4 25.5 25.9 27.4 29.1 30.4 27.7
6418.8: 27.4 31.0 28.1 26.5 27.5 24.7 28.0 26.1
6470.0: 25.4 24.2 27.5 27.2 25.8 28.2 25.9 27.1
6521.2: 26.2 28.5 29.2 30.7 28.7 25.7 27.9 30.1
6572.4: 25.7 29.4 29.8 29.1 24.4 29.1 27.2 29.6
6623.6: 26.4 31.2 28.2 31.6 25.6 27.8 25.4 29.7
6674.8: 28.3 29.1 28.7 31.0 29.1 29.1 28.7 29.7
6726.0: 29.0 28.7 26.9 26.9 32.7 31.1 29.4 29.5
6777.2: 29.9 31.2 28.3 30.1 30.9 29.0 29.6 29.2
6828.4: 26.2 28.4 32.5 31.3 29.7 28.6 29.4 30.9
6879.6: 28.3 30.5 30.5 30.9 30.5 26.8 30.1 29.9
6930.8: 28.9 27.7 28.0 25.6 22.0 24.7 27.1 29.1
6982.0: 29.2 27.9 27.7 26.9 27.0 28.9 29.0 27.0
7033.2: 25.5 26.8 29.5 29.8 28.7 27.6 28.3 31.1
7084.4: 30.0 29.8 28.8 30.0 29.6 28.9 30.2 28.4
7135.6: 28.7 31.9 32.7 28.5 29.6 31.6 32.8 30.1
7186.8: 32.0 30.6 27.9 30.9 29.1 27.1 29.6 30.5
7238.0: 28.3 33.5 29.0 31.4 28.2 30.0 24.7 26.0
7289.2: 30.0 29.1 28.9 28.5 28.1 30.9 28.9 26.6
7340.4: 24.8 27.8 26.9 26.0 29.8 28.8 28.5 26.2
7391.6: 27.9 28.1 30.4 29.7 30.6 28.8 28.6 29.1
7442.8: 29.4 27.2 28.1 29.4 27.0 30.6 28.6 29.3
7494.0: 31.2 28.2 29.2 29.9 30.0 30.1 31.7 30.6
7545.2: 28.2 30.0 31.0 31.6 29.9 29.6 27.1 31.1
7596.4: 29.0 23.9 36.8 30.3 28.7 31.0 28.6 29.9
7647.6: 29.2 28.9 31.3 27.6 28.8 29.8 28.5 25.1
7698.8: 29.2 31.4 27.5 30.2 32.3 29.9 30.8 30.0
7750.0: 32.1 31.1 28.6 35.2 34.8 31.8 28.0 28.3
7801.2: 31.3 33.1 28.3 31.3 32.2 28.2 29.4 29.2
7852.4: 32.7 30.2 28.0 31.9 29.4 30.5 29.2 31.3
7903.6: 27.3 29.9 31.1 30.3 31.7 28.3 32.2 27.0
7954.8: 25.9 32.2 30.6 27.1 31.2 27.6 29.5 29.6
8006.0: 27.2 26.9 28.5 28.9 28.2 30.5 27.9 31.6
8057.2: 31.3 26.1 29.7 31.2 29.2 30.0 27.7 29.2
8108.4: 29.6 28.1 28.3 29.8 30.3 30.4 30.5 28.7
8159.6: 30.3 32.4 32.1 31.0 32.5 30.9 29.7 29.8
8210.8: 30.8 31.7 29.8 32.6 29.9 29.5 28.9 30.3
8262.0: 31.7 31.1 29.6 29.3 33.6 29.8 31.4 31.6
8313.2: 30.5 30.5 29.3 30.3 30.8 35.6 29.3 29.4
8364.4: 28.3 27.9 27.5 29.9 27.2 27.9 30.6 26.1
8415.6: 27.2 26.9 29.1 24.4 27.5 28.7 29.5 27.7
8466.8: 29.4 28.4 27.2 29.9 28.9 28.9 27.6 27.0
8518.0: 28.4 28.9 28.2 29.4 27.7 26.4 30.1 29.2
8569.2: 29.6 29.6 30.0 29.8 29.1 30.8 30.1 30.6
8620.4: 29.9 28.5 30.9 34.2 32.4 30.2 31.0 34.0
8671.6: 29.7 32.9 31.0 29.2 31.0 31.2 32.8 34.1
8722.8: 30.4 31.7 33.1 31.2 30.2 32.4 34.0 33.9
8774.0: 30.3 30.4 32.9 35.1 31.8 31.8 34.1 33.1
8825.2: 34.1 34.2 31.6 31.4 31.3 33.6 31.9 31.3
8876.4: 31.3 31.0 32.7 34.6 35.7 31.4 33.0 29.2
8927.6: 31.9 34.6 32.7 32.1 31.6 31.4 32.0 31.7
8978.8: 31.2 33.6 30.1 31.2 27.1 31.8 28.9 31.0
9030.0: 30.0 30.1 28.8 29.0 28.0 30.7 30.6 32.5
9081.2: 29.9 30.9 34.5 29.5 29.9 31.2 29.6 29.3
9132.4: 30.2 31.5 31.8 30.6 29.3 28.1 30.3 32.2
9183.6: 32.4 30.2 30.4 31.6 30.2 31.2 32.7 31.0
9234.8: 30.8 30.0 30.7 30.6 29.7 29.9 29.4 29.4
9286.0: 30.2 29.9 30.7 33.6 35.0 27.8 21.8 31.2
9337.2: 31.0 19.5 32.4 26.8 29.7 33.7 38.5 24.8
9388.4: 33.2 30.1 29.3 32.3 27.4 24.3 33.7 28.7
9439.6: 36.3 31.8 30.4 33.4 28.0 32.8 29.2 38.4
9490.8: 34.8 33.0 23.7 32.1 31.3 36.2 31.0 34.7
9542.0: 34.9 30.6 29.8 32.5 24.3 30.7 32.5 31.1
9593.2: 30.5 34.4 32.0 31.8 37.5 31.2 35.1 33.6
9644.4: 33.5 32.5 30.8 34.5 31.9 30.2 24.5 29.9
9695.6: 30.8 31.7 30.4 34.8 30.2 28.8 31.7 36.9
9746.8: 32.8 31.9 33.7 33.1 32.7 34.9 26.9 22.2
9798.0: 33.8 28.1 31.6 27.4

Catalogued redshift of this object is 0.180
